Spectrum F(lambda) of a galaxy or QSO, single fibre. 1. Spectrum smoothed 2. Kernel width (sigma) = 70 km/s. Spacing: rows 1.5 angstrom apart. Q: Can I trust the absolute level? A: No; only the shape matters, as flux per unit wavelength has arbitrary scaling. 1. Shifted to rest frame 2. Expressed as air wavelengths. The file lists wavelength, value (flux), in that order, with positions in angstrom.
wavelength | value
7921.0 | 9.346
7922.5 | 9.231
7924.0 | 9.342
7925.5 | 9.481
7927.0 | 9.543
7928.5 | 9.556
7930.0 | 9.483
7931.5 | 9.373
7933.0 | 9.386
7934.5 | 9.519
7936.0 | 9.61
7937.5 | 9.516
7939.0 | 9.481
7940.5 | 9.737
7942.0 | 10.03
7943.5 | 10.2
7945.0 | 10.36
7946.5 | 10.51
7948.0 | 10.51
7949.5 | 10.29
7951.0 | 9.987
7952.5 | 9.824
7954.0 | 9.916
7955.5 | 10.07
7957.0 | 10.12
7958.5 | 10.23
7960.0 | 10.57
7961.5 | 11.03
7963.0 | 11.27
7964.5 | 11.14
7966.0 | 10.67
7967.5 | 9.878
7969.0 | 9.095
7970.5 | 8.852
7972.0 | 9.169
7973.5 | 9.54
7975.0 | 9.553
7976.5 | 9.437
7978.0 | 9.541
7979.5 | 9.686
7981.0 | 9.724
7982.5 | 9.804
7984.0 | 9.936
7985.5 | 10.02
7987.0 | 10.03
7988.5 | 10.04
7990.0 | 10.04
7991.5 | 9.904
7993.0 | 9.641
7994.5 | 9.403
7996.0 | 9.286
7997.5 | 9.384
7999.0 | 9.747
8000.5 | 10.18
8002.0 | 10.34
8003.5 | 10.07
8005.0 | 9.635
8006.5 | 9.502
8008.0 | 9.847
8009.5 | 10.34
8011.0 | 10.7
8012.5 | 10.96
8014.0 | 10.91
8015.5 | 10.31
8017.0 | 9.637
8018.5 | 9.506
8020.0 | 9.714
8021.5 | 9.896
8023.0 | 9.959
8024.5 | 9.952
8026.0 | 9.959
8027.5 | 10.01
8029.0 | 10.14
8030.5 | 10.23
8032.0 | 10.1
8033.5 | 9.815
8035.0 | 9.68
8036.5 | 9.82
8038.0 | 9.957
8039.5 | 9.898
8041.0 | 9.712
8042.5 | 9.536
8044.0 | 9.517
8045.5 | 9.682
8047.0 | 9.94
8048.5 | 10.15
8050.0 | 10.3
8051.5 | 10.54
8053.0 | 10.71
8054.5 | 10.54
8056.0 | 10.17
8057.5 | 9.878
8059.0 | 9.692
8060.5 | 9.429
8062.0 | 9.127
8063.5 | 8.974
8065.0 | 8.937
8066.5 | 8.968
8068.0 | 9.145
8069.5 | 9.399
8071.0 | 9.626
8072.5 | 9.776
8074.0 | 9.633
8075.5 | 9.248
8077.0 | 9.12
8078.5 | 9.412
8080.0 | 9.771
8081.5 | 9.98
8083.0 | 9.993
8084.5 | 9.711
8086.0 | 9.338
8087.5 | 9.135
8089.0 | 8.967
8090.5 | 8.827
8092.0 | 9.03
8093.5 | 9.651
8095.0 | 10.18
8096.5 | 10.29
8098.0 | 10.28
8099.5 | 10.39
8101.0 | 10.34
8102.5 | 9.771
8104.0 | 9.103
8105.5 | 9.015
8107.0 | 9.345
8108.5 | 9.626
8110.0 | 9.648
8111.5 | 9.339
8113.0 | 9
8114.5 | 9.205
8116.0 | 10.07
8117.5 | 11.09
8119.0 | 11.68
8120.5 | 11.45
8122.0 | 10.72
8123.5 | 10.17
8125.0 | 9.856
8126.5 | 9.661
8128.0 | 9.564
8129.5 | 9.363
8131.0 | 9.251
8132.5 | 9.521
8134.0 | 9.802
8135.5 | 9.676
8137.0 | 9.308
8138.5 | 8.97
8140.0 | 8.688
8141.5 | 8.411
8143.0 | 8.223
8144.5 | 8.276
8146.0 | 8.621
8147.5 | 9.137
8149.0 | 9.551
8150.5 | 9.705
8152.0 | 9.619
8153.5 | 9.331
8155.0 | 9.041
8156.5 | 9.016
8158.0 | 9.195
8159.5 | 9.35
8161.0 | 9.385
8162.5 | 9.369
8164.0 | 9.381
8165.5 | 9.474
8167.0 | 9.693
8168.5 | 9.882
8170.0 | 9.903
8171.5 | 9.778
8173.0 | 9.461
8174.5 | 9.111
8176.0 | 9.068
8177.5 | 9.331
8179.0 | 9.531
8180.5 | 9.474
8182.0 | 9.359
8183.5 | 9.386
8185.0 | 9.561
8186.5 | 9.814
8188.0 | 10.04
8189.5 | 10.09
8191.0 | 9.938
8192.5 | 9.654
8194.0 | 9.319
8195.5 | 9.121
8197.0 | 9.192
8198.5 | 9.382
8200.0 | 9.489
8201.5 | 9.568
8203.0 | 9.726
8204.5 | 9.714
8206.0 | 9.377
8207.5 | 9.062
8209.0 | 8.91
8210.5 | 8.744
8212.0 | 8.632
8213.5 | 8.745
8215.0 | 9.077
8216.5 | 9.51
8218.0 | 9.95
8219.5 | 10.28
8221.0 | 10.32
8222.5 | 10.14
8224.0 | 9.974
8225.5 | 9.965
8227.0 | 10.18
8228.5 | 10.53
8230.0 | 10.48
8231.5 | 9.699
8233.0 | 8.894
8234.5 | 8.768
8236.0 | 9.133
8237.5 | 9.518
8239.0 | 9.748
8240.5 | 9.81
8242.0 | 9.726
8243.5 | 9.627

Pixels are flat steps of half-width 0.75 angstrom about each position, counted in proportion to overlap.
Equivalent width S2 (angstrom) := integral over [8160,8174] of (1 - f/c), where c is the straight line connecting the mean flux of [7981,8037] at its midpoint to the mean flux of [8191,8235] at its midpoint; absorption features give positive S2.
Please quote 0.1 angstrom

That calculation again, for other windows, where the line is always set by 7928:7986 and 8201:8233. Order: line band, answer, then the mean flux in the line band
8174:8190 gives 0.24 angstrom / 9.52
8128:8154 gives 1.49 angstrom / 9.15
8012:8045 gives -0.40 angstrom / 9.95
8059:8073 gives 0.74 angstrom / 9.28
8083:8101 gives 0.19 angstrom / 9.66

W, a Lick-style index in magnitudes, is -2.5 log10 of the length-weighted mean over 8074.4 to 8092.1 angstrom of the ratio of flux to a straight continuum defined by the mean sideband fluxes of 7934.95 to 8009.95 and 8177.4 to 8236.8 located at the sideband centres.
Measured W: 0.04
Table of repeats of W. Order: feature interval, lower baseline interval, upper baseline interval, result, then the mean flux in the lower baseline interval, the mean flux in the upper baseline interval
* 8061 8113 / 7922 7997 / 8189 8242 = 0.024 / 9.85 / 9.56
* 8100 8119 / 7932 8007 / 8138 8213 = -0.024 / 9.91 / 9.32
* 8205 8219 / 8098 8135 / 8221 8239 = 0.074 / 9.88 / 9.78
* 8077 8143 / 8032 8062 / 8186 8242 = 0.015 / 9.93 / 9.58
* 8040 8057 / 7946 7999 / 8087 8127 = -0.019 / 9.94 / 9.85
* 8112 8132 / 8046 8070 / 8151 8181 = -0.057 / 9.75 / 9.42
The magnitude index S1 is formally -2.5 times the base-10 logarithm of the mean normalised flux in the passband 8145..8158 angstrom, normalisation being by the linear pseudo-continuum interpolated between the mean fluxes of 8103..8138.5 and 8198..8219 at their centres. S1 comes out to 0.04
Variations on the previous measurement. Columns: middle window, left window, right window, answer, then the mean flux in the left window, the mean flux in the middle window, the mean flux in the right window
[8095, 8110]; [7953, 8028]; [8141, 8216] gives -0.02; 9.96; 9.81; 9.33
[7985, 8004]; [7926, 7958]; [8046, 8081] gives -0.01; 9.86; 9.85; 9.68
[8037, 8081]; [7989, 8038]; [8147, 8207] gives 0.02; 9.96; 9.68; 9.49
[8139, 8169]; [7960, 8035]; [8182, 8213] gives 0.04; 9.95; 9.16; 9.43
